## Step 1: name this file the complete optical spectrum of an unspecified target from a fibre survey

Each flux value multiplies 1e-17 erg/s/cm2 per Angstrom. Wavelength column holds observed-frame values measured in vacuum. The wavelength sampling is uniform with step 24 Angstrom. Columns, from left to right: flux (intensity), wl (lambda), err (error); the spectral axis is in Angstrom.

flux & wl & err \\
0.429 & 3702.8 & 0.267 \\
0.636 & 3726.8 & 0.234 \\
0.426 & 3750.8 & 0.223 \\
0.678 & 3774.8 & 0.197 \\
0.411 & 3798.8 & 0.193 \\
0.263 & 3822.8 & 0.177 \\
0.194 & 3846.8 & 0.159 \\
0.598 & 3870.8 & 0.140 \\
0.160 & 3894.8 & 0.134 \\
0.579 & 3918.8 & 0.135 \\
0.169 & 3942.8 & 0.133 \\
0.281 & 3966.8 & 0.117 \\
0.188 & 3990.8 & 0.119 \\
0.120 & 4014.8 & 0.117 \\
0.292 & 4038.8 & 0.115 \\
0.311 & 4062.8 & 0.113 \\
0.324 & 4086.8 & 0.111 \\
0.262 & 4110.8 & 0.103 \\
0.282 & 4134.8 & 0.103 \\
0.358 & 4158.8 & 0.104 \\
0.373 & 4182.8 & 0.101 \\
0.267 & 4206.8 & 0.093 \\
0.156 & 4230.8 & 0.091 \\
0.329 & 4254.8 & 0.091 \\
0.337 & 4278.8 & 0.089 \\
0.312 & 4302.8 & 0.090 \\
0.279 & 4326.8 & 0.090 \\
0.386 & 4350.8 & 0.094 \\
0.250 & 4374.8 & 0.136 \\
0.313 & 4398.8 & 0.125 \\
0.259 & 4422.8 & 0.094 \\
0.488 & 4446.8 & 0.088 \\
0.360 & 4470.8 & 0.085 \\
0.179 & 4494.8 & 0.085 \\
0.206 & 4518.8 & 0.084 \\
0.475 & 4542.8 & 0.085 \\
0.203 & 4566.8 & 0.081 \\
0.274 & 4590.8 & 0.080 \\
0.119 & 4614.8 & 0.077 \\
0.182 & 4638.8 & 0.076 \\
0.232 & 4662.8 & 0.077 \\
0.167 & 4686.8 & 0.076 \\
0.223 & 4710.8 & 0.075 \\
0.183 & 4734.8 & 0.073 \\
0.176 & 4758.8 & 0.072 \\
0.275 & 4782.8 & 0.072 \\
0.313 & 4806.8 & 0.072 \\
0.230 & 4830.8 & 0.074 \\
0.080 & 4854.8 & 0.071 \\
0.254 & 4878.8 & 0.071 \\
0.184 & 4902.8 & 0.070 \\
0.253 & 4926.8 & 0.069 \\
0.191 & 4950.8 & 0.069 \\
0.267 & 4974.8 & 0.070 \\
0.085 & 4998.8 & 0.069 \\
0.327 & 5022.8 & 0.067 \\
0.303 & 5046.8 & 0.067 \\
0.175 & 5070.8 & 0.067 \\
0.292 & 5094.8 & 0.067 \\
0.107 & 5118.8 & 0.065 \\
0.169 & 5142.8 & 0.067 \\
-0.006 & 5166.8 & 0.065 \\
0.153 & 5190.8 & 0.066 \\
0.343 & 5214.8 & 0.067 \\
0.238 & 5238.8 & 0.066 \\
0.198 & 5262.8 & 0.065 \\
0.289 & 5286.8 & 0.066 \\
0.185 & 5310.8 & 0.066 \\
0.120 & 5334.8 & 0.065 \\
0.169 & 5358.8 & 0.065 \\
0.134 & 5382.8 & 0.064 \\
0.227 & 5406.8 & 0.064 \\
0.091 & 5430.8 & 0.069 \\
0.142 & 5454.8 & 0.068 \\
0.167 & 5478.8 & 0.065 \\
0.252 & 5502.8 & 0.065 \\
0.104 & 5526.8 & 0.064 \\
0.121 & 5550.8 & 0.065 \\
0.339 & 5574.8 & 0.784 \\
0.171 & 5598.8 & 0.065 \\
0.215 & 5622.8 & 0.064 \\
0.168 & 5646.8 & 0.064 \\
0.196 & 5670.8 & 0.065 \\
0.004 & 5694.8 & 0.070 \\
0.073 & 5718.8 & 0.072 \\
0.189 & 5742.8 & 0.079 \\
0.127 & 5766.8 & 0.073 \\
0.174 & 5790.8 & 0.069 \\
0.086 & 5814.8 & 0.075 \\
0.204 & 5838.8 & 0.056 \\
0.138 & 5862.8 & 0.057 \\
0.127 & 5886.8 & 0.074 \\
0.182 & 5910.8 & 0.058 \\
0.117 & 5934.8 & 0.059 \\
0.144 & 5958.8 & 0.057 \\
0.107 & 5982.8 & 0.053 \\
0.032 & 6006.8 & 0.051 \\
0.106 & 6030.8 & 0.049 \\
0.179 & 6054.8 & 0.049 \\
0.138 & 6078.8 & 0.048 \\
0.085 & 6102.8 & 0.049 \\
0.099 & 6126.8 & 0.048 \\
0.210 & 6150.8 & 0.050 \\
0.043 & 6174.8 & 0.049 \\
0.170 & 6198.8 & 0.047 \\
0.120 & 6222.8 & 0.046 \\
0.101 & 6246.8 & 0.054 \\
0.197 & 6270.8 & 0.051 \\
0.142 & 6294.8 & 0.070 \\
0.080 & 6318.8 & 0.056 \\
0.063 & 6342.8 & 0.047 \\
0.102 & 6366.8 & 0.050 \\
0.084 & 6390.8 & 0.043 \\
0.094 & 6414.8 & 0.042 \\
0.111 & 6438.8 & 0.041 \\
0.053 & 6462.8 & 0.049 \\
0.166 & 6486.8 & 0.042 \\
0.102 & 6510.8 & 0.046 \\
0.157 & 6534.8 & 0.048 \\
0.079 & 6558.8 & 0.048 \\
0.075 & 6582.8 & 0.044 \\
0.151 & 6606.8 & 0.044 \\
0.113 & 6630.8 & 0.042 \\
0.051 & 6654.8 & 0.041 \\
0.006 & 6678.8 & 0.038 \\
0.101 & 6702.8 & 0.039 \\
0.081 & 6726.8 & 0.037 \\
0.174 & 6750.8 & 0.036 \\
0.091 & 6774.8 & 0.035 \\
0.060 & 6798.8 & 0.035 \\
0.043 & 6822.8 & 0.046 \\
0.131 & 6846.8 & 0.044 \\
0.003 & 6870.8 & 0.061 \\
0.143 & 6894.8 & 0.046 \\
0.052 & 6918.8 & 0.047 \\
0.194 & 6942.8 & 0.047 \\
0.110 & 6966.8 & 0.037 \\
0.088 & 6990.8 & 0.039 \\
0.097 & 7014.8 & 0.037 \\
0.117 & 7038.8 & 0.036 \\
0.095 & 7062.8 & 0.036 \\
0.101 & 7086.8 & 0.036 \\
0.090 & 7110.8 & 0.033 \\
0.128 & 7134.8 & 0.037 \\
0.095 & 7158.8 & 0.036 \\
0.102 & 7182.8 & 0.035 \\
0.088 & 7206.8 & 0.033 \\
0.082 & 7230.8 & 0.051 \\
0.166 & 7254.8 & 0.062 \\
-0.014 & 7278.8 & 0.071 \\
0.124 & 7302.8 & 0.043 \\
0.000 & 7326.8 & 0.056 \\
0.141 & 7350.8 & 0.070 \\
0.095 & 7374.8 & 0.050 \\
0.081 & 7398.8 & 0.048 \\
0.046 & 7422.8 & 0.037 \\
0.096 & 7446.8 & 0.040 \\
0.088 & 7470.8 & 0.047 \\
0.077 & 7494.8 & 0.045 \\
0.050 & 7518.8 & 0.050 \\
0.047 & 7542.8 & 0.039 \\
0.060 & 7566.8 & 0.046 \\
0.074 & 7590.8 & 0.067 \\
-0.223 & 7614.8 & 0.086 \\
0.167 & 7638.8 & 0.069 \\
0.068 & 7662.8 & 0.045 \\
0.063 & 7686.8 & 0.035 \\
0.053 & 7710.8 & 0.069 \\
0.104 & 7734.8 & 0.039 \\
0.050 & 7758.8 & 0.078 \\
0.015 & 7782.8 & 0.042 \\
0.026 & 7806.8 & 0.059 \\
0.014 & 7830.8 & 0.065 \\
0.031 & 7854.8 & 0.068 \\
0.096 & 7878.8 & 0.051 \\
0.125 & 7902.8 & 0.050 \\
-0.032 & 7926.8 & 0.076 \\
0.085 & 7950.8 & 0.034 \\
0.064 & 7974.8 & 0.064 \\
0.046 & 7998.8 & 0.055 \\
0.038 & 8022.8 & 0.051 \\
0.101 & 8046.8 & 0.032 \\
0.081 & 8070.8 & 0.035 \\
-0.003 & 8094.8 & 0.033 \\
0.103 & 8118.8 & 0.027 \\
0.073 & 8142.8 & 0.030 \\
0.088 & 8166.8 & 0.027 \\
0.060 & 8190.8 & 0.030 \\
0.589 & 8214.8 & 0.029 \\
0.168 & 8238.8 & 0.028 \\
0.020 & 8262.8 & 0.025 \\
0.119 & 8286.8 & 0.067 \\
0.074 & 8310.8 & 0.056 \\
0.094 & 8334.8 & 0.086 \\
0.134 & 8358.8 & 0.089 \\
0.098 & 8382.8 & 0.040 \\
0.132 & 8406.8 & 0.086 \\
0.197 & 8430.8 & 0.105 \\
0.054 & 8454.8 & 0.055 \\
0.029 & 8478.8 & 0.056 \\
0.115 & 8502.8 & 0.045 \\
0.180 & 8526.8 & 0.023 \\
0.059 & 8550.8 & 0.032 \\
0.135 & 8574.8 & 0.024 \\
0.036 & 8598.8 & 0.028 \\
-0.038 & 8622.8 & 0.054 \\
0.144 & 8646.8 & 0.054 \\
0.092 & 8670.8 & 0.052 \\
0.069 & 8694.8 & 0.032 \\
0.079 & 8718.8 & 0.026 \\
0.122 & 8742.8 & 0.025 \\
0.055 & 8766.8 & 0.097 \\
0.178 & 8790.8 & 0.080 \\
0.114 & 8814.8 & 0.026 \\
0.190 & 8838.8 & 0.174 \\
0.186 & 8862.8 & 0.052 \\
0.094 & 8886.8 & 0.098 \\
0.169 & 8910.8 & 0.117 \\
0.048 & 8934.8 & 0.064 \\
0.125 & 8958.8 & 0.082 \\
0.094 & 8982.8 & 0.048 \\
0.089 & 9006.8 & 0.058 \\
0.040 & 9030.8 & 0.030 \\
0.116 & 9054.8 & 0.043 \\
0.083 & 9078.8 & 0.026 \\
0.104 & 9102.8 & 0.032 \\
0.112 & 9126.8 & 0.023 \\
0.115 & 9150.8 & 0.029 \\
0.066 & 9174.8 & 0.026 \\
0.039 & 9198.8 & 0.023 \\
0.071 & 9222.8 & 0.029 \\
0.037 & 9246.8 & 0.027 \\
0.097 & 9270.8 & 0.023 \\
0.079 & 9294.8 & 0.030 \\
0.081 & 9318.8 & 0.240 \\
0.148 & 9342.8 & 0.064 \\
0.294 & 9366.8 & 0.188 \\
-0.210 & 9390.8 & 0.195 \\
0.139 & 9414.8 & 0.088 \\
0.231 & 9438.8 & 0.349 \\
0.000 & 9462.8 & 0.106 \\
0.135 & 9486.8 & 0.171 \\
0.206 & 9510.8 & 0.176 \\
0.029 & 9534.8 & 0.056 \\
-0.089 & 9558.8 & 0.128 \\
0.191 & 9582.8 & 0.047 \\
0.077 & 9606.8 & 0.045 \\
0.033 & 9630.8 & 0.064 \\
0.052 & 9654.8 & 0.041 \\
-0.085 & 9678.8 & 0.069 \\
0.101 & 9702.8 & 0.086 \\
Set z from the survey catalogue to 1.205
